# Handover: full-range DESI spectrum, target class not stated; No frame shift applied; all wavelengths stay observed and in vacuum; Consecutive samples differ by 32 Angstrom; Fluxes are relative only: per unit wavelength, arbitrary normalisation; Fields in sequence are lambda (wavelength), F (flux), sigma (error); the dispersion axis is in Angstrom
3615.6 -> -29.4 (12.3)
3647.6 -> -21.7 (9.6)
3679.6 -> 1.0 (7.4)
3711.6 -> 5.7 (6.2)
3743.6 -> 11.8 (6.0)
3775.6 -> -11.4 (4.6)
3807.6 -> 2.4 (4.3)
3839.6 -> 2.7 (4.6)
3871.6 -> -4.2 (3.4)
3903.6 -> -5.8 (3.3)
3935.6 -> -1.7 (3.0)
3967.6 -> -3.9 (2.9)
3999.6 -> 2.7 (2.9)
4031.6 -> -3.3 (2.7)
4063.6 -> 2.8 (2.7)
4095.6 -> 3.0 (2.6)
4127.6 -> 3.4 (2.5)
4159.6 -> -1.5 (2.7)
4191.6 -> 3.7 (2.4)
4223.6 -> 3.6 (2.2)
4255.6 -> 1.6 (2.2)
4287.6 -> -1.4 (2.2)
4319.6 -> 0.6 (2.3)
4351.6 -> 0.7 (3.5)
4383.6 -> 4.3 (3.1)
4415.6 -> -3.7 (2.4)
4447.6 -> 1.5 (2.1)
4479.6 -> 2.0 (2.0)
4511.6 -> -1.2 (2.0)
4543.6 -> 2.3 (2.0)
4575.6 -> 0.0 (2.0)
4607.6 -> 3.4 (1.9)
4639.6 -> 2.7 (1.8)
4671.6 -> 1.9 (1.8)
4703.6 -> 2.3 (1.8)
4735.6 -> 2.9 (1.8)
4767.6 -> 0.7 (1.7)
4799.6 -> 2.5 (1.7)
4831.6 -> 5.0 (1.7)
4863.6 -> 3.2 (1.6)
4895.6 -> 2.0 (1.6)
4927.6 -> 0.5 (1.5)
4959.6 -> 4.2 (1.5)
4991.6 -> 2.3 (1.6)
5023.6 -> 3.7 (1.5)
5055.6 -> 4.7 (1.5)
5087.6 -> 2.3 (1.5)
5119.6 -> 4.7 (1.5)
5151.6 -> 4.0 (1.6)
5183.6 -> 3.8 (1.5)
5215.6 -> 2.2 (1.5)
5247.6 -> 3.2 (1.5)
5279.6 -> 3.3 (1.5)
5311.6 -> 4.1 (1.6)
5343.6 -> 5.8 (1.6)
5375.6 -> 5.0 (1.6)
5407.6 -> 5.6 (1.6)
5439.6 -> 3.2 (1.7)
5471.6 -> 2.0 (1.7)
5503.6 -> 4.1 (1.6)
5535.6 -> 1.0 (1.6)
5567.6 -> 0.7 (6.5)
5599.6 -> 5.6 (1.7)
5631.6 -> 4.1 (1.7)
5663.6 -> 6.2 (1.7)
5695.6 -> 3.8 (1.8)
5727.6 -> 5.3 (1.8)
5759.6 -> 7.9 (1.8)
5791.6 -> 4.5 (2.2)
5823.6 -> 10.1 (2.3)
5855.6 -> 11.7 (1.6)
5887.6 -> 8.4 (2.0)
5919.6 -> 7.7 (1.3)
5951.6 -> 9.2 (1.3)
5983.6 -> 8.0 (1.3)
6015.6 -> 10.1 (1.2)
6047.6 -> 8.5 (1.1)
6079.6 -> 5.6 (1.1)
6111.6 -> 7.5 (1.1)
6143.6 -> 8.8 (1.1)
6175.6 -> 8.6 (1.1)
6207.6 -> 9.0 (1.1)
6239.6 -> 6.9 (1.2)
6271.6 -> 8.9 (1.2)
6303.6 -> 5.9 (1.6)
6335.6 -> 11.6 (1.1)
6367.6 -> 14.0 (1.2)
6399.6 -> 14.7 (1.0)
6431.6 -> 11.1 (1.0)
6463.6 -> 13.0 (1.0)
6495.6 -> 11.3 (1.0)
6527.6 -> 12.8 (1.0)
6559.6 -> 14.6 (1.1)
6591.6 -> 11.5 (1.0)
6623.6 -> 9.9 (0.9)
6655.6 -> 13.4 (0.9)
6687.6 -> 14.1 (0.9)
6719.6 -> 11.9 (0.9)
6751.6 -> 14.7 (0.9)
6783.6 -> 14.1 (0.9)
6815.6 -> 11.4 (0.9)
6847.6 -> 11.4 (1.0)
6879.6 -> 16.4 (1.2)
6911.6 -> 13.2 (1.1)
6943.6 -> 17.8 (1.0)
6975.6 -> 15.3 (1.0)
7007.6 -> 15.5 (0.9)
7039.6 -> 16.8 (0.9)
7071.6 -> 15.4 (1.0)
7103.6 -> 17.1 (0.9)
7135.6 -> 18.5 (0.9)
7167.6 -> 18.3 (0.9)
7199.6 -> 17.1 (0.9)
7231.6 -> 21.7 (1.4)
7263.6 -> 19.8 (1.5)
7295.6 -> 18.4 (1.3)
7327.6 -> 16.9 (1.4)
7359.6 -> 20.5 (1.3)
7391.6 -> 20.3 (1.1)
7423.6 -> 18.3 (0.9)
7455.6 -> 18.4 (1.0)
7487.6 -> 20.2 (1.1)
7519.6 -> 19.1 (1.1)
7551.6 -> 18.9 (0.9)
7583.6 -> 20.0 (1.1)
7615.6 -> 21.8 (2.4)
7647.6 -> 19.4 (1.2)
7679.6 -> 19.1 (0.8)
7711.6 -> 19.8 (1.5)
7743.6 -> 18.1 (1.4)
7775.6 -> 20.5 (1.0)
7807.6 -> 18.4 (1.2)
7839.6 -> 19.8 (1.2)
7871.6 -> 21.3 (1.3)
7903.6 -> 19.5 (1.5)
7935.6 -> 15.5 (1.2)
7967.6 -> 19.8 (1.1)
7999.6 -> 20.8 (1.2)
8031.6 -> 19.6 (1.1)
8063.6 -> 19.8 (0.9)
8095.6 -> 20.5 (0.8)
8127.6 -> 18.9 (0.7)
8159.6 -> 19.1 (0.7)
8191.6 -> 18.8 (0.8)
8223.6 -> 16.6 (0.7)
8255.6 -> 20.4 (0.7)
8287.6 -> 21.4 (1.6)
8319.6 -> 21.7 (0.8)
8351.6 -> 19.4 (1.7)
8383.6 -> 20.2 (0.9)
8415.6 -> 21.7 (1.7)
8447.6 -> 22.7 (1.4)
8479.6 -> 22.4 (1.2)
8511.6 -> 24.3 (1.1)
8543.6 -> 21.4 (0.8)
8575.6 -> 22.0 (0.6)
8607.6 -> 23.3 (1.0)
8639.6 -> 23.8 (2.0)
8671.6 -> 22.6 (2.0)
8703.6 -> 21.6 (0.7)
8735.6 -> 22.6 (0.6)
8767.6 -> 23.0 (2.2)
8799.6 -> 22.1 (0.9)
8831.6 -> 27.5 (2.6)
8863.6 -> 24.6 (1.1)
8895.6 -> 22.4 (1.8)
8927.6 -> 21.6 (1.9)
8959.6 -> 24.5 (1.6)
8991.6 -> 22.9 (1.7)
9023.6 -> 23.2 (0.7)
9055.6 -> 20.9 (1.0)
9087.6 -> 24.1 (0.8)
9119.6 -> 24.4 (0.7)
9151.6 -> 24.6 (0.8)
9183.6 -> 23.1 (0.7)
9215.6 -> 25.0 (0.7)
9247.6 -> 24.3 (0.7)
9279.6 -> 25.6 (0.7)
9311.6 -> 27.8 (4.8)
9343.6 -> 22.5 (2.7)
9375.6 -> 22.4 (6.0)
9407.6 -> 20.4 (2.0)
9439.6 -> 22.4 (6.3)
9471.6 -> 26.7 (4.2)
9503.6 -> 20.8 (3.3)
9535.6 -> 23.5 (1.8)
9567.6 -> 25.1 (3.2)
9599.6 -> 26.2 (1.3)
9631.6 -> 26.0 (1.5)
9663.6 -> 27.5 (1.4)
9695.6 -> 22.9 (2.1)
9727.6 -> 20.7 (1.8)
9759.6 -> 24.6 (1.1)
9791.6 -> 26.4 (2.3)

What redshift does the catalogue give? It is 0.59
